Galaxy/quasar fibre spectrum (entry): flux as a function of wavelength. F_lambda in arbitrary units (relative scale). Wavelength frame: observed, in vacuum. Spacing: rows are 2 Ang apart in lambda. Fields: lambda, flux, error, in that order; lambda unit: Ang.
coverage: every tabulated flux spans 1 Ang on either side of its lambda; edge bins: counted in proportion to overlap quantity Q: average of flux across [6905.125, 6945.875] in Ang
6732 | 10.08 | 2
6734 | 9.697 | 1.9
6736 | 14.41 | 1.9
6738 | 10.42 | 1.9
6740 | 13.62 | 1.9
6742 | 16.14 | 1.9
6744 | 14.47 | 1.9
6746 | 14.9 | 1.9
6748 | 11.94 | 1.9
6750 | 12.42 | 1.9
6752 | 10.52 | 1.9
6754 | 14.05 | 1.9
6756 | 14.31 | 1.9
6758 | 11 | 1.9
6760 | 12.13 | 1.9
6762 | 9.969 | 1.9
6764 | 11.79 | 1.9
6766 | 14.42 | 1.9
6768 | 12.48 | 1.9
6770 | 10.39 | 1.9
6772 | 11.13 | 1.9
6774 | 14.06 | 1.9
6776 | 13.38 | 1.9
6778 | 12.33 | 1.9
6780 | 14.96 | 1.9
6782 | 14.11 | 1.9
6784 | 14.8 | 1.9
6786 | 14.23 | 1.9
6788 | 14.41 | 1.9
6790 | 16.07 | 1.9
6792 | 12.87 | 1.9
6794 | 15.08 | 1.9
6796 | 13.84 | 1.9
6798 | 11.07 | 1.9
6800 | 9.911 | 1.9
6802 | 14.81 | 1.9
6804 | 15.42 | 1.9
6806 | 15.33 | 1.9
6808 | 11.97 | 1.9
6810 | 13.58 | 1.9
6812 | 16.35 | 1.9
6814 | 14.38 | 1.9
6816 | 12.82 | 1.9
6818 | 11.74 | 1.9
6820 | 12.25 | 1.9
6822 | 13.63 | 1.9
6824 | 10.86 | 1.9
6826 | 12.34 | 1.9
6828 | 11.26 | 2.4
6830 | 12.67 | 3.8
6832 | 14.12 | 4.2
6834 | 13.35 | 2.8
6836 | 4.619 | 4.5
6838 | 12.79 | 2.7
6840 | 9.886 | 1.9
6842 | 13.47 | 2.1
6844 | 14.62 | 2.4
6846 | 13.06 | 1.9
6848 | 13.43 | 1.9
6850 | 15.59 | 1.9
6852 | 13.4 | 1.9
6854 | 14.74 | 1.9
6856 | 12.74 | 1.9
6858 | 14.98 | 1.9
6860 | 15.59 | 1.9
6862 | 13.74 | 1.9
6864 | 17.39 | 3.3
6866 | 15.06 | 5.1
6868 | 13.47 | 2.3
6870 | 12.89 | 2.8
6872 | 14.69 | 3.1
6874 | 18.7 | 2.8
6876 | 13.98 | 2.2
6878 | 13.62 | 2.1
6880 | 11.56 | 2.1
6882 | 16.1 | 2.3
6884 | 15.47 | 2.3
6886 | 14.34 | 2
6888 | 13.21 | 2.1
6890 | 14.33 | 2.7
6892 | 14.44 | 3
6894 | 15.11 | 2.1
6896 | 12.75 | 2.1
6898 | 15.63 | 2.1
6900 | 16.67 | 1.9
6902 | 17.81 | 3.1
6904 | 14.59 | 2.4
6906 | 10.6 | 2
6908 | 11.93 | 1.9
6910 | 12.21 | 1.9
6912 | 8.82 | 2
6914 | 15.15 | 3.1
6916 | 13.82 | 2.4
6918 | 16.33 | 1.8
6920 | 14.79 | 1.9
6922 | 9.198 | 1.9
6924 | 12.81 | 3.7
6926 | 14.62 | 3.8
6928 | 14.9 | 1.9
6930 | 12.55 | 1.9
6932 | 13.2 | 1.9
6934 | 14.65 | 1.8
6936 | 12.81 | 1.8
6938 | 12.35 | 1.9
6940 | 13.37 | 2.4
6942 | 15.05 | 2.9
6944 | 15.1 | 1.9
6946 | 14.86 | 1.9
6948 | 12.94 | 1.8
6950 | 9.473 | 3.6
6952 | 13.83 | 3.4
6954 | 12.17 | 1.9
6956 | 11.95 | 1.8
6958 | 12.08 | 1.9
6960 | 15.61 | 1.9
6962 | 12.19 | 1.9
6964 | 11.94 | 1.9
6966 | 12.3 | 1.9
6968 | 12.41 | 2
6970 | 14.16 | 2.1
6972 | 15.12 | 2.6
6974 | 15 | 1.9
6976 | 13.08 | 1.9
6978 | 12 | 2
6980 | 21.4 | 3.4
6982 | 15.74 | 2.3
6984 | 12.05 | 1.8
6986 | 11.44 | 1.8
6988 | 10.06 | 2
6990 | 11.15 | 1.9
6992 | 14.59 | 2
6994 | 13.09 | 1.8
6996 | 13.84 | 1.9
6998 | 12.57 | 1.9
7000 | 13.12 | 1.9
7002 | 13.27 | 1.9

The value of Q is 13.3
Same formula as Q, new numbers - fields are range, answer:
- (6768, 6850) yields 13.1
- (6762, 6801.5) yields 13.2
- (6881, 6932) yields 13.9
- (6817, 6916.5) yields 13.6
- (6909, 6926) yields 13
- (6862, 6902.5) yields 14.8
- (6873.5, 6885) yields 14.7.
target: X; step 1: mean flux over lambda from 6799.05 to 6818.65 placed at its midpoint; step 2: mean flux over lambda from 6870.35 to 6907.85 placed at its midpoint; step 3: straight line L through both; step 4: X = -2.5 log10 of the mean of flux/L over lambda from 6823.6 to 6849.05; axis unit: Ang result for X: 0.159 mag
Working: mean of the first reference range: 13.7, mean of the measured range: 12.1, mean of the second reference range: 14.6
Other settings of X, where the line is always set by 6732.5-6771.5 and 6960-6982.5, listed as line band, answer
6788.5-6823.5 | -0.052 mag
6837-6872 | -0.053 mag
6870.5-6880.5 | -0.088 mag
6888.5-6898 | -0.054 mag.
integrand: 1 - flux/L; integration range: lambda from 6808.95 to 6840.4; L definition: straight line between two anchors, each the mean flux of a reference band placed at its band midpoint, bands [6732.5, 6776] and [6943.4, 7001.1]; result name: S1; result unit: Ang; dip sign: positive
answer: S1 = 1.1 Ang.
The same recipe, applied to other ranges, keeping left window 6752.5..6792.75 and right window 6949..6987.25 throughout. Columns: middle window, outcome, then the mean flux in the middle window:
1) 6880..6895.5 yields -1.4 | 14.4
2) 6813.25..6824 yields 0.4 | 12.7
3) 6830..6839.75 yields 1.4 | 11.3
